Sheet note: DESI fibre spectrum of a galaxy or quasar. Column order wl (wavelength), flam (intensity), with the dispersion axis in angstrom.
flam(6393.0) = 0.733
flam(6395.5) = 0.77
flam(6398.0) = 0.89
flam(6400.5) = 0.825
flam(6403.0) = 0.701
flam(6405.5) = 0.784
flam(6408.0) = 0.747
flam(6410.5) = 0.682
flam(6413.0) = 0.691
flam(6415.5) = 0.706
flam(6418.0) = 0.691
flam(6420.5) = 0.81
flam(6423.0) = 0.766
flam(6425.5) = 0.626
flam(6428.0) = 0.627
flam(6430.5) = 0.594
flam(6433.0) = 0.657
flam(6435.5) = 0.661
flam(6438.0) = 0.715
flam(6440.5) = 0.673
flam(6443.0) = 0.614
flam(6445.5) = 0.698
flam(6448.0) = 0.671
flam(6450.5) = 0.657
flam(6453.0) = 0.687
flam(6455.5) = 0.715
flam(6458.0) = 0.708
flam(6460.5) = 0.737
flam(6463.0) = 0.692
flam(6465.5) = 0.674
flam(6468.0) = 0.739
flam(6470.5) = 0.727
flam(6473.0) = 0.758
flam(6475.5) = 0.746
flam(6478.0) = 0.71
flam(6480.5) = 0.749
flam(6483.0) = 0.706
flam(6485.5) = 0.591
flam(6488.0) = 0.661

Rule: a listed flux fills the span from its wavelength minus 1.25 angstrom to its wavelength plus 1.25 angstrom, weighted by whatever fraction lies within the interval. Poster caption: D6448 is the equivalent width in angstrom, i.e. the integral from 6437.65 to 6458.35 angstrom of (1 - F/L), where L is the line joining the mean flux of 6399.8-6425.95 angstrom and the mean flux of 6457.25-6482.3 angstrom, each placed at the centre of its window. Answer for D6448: 1.3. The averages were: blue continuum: 0.731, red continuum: 0.724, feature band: 0.679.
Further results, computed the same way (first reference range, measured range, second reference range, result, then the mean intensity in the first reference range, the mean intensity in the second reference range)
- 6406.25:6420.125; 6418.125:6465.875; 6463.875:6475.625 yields 2.4 angstrom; 0.713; 0.726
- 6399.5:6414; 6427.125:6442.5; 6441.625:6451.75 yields 0.7 angstrom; 0.738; 0.66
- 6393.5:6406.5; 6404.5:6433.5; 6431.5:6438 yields 1.0 angstrom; 0.791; 0.667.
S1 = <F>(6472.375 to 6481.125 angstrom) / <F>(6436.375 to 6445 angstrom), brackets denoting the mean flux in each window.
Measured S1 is 1.1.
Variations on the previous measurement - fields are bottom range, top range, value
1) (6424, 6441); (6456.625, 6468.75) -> 1.09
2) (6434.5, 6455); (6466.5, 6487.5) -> 1.06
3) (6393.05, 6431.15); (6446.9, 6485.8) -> 0.97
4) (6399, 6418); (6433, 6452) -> 0.91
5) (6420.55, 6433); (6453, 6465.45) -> 1.06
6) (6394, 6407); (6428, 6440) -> 0.83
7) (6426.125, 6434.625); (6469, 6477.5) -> 1.18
